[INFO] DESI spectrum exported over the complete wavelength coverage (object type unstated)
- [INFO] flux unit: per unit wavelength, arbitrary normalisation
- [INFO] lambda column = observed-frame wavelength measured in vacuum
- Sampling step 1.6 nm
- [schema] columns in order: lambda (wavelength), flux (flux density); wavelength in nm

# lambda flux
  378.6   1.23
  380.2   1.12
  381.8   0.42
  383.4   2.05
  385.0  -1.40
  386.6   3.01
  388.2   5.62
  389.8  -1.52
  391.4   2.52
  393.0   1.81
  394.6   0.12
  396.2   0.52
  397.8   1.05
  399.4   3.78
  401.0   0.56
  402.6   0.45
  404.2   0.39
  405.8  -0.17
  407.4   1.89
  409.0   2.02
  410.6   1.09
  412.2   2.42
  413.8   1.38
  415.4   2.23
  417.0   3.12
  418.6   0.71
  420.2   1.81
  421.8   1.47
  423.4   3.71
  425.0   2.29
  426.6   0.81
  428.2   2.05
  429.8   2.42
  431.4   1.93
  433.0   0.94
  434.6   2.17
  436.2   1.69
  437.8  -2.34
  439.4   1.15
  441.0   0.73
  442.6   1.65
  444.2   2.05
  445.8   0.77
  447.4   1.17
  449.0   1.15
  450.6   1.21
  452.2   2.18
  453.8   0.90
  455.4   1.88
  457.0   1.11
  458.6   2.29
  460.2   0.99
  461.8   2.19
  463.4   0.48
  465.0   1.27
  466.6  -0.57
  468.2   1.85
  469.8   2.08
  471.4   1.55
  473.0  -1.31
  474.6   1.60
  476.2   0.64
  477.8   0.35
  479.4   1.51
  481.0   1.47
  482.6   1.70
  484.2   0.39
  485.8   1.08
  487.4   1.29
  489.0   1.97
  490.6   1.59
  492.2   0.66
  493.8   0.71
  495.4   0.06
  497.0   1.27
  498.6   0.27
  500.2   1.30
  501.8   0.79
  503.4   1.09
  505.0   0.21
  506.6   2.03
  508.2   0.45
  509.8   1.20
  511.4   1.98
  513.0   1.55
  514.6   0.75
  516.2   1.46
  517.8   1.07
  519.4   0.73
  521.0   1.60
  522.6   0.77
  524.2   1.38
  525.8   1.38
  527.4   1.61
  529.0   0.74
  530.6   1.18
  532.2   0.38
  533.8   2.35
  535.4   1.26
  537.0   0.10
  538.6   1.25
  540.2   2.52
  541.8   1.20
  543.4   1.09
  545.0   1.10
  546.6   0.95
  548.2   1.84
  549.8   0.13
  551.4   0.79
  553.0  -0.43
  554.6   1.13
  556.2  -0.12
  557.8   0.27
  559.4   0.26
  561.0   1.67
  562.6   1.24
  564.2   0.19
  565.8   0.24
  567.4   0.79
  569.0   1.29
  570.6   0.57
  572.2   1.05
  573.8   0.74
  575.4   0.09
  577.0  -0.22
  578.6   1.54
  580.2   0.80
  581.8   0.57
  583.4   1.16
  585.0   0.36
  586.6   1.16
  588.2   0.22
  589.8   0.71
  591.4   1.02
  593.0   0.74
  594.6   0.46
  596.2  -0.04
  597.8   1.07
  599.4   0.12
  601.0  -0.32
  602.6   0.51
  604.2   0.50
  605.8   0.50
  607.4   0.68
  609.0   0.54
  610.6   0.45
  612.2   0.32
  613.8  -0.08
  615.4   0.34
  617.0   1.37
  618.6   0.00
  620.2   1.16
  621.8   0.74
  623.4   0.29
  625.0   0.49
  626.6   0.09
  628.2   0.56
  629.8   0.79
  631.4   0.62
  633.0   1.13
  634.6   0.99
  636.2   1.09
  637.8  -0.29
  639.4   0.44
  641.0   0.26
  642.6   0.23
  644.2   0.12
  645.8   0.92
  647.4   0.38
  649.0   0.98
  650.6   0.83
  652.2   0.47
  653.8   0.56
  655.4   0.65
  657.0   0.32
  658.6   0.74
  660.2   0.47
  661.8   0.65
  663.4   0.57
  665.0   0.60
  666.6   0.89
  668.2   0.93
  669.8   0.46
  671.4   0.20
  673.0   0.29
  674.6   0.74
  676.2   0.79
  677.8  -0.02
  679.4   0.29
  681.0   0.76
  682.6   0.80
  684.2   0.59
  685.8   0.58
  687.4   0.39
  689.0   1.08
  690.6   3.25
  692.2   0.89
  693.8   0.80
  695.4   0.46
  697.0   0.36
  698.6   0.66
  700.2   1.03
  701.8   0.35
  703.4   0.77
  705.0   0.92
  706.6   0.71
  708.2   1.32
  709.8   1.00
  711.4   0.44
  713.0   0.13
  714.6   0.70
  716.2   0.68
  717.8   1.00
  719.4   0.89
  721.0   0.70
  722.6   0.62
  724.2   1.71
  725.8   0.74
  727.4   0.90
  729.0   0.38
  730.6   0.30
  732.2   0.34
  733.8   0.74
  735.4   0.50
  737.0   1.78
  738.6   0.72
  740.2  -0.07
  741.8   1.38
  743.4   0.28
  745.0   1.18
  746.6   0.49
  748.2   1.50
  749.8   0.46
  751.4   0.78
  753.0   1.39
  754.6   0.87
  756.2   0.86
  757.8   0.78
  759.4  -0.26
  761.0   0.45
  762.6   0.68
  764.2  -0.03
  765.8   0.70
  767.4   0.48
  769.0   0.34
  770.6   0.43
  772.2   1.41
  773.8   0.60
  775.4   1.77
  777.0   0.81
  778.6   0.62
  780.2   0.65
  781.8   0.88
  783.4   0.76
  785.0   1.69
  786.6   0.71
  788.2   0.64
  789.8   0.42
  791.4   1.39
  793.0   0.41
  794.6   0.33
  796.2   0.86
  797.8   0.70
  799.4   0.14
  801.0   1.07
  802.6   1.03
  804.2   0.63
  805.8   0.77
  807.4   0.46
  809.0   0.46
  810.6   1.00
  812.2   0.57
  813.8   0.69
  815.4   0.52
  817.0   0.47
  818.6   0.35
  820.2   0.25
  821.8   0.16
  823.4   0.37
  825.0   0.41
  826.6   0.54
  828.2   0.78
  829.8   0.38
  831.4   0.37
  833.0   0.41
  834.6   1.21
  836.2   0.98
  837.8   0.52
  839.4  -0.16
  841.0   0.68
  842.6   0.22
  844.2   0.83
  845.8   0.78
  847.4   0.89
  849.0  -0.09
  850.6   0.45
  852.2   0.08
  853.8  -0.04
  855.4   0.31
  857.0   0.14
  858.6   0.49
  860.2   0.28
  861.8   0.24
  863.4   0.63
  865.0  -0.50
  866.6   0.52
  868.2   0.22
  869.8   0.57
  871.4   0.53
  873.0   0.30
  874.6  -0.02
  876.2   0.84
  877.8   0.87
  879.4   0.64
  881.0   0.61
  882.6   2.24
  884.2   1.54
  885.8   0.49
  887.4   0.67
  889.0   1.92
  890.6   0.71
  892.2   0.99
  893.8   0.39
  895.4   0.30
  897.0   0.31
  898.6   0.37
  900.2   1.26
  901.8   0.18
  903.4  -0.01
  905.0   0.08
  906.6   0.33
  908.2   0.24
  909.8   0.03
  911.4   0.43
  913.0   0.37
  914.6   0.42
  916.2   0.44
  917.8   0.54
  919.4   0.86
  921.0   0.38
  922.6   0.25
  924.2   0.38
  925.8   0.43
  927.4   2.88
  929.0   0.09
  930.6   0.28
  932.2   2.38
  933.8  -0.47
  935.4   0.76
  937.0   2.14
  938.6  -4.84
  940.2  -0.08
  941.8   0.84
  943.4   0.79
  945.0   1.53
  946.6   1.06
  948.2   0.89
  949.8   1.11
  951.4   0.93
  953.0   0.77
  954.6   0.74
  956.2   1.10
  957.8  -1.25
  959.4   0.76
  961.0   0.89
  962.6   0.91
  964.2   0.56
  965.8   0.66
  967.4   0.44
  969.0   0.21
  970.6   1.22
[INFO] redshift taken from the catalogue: 0.85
